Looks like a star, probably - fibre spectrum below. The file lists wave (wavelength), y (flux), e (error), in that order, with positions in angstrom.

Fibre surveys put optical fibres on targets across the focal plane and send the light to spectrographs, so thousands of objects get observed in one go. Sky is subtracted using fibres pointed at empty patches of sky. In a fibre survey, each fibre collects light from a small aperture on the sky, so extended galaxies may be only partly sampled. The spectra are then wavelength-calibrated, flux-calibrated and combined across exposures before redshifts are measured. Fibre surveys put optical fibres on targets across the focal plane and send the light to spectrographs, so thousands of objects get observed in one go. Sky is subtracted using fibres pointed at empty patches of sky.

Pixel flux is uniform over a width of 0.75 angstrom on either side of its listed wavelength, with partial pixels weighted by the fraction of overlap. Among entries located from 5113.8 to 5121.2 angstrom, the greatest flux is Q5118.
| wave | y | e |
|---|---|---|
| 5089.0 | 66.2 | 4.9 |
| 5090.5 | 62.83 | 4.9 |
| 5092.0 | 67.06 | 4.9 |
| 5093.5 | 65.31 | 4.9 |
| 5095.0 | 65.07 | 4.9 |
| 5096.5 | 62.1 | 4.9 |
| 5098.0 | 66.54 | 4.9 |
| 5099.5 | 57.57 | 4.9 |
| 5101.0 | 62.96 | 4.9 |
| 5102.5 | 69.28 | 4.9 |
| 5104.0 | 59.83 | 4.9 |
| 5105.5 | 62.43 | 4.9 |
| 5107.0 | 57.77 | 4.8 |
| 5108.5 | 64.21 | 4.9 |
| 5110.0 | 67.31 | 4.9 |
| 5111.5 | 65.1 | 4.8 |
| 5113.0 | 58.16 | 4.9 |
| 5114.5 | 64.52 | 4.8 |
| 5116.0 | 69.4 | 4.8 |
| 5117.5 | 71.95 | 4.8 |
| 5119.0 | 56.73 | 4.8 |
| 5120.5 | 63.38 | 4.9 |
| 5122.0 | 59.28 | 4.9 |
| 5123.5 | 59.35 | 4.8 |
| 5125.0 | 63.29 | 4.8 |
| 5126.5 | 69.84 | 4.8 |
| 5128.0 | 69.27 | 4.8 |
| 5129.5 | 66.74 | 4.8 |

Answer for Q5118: 71.95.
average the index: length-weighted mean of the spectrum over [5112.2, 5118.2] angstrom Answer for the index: 66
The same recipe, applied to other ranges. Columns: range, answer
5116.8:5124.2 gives 62.1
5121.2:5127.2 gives 62.9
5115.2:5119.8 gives 66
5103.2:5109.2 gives 61.1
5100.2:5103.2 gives 65.9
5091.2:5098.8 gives 65.1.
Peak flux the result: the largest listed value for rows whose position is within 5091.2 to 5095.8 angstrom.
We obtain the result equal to 67.06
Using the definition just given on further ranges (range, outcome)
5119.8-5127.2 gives 69.84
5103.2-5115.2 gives 67.31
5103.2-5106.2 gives 62.43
